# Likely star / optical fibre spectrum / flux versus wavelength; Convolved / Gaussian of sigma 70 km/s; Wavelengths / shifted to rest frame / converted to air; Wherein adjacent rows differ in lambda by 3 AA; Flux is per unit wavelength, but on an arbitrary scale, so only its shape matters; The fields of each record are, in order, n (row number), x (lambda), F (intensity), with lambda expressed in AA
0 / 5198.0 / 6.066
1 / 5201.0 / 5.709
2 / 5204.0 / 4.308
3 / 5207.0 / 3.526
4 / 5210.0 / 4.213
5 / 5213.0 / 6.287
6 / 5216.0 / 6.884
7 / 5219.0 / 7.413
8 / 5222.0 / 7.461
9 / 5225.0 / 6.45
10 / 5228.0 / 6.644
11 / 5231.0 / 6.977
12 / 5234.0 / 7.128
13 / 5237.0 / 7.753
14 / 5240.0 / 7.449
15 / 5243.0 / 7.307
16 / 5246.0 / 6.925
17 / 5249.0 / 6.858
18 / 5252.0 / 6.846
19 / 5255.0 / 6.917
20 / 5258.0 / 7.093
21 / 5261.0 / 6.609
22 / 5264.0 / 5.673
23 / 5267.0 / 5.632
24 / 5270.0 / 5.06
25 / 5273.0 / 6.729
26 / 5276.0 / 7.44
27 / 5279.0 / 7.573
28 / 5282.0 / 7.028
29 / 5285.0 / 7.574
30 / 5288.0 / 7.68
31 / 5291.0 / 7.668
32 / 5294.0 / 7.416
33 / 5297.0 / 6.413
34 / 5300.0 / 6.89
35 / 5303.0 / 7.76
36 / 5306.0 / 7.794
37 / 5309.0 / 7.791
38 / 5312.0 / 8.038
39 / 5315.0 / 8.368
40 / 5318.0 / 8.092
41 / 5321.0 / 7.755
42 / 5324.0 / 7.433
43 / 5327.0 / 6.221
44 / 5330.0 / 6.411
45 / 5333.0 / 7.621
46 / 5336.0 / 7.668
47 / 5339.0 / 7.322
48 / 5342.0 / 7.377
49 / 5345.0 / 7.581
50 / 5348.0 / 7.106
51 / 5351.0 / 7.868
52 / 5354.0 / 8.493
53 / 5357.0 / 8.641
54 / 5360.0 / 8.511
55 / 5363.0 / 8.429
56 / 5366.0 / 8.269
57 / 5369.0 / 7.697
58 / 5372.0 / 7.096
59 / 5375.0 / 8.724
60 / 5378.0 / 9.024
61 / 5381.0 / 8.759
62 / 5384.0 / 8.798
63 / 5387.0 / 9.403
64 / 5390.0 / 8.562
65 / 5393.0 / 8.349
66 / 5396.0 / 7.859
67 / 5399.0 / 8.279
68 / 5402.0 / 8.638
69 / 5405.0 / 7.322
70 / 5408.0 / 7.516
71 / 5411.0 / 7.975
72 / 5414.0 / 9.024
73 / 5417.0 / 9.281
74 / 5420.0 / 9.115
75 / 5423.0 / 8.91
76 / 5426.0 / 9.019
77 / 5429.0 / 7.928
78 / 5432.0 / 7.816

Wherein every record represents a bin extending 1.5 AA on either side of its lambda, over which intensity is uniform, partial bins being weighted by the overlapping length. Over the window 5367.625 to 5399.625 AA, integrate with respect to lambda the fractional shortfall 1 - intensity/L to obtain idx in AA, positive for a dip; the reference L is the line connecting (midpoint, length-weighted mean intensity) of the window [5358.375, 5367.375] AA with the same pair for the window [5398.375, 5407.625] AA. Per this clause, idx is -0.9 AA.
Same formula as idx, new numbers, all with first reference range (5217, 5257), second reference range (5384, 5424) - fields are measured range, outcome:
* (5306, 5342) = 1.3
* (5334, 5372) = 0.9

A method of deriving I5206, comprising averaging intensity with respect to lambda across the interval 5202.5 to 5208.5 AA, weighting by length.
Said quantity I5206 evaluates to 3.92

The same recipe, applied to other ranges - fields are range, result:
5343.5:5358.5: 7.94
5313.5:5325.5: 7.91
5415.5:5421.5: 9.2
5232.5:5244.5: 7.41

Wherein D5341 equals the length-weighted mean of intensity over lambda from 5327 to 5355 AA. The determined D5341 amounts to 7.41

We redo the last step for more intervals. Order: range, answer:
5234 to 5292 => 6.94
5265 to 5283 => 6.54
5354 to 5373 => 8.16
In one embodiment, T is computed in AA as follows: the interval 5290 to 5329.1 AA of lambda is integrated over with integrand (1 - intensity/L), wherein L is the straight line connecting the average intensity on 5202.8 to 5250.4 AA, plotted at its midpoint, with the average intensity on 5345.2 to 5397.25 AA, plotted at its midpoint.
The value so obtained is 0.2 AA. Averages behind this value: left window 6.49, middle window 7.49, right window 8.31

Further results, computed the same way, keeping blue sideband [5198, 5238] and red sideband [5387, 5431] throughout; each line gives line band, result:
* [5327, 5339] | 0.7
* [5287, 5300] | -0.3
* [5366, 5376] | 0.2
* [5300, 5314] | -1.0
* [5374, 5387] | -1.3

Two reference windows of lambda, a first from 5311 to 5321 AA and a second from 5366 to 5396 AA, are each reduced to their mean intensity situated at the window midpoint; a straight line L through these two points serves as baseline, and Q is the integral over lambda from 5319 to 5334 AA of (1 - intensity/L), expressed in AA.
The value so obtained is 1.9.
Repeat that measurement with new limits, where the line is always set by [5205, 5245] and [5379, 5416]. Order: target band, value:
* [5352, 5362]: -0.69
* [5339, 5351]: 0.64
